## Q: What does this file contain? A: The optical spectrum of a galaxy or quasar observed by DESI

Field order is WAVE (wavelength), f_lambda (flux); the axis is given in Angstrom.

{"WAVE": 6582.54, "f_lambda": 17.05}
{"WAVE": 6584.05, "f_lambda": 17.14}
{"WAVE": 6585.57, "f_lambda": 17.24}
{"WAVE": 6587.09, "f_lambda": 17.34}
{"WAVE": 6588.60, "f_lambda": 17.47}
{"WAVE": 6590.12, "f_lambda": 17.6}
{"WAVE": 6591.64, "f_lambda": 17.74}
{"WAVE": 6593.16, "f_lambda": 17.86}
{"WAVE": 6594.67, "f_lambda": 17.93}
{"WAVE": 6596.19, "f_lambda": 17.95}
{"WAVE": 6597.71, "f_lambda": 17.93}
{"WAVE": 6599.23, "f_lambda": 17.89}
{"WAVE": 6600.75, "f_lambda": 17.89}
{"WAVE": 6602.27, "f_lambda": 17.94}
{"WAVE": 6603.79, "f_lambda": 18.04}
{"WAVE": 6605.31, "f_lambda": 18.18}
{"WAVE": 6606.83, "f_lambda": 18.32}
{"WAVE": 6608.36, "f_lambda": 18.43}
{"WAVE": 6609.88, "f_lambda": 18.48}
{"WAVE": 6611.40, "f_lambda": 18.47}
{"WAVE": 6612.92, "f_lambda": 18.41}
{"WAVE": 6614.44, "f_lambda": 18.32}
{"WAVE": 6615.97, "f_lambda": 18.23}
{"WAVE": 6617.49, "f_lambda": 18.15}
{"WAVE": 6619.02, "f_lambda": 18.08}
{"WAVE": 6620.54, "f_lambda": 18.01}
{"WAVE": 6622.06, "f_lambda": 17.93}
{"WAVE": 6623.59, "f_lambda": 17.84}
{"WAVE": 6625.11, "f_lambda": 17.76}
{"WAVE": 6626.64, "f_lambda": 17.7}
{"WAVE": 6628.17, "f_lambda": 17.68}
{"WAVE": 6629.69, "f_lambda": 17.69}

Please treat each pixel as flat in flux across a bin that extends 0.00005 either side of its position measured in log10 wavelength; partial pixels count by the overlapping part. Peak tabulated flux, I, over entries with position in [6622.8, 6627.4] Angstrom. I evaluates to 17.84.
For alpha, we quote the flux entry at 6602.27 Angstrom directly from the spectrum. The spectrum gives 17.94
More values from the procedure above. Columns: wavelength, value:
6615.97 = 18.23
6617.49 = 18.15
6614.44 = 18.32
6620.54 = 18.01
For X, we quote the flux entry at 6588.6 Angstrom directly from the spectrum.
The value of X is 17.47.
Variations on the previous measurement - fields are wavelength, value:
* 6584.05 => 17.14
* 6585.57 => 17.24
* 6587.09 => 17.34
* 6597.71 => 17.93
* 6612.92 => 18.41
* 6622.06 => 17.93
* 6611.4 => 18.47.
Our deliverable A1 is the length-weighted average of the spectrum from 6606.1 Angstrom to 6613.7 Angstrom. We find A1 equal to 18.4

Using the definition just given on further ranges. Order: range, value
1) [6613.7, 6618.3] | 18.2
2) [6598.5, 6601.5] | 17.9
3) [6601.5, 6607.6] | 18.1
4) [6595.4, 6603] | 17.9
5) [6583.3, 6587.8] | 17.2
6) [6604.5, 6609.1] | 18.3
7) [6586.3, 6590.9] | 17.5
